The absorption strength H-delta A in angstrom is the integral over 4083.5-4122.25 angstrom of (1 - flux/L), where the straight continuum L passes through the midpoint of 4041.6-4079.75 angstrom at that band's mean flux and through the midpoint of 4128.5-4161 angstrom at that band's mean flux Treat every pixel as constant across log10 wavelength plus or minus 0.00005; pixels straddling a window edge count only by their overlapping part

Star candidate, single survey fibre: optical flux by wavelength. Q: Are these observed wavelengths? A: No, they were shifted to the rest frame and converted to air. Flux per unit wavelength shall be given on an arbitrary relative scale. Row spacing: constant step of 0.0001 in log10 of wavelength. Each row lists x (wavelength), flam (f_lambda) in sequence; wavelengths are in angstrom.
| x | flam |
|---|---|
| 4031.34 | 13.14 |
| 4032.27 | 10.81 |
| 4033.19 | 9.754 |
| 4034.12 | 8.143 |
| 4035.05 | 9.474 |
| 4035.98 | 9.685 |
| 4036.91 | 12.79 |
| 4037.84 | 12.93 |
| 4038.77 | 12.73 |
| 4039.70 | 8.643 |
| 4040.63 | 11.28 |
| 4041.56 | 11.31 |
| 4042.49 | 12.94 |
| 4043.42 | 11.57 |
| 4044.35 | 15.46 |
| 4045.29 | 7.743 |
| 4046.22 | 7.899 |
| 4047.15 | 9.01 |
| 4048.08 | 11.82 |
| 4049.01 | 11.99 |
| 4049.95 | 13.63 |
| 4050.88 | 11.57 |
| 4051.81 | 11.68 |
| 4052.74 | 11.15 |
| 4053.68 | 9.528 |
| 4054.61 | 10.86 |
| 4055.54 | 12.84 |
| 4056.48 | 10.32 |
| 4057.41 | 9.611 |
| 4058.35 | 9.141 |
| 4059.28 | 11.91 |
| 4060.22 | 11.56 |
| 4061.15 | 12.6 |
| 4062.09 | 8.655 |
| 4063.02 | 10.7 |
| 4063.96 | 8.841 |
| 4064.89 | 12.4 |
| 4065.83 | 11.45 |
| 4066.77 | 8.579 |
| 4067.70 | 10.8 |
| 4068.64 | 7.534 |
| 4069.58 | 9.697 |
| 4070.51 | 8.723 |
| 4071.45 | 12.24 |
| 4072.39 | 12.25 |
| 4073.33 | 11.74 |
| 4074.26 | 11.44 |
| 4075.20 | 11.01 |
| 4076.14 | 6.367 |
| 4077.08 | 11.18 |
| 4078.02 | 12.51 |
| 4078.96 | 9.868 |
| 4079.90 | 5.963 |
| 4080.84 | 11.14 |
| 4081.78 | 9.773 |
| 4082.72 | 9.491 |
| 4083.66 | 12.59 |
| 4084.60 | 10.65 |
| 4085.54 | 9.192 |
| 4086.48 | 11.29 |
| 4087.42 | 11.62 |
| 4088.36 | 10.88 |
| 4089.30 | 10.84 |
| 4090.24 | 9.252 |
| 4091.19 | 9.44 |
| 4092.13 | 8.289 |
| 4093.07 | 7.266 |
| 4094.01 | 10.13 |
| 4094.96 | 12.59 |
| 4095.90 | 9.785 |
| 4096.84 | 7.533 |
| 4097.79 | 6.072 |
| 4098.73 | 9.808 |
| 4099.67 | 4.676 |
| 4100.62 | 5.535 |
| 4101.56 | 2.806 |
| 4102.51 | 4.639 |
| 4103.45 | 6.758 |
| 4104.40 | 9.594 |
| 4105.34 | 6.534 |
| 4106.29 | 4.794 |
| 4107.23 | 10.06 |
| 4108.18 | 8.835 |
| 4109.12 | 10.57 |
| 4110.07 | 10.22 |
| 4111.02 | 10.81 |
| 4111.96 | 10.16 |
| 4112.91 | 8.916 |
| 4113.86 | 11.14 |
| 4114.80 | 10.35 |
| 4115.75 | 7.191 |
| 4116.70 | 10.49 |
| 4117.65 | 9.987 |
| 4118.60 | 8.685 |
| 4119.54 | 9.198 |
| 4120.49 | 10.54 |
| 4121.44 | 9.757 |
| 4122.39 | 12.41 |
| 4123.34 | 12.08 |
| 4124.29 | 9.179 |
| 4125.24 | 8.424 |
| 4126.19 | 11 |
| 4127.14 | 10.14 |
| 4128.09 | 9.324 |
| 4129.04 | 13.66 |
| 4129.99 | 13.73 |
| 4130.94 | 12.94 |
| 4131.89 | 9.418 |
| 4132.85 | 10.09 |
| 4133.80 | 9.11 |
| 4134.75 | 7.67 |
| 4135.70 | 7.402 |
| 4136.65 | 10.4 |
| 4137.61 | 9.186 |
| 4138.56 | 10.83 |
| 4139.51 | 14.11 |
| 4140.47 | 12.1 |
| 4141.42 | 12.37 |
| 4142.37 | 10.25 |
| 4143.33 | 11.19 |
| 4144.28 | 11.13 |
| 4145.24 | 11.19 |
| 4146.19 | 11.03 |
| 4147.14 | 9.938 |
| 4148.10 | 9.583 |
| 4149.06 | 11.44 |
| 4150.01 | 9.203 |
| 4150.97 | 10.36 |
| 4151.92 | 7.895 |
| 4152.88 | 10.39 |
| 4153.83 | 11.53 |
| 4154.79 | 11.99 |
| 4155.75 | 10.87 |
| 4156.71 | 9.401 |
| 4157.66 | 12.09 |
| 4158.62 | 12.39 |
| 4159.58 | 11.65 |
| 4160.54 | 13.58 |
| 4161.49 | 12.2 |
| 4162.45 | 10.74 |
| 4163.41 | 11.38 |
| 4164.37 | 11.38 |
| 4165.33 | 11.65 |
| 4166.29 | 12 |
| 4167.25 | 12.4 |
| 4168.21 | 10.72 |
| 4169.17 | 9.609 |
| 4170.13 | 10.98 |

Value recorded 6.4 angstrom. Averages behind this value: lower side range 10.7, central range 9.01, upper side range 10.9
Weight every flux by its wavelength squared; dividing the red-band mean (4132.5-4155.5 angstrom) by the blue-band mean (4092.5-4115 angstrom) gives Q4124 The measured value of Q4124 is 1.28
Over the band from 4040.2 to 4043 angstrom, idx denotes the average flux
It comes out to 11.9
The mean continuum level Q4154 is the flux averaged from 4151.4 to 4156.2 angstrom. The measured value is 10.5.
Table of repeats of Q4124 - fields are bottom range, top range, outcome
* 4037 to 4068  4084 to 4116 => 0.82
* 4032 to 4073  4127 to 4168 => 1.07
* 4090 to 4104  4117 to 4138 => 1.36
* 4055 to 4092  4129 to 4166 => 1.09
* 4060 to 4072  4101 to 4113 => 0.80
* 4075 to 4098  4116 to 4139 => 1.06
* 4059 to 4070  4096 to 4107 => 0.63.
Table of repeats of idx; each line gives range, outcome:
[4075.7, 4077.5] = 8.74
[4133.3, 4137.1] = 8.66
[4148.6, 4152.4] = 9.73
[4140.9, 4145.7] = 11.2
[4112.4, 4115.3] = 10.1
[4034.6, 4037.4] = 10.7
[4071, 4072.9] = 12.2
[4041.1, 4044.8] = 12.8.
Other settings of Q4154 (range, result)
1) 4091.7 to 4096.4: 9.62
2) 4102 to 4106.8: 6.47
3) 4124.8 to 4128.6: 9.77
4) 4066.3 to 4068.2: 9.66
